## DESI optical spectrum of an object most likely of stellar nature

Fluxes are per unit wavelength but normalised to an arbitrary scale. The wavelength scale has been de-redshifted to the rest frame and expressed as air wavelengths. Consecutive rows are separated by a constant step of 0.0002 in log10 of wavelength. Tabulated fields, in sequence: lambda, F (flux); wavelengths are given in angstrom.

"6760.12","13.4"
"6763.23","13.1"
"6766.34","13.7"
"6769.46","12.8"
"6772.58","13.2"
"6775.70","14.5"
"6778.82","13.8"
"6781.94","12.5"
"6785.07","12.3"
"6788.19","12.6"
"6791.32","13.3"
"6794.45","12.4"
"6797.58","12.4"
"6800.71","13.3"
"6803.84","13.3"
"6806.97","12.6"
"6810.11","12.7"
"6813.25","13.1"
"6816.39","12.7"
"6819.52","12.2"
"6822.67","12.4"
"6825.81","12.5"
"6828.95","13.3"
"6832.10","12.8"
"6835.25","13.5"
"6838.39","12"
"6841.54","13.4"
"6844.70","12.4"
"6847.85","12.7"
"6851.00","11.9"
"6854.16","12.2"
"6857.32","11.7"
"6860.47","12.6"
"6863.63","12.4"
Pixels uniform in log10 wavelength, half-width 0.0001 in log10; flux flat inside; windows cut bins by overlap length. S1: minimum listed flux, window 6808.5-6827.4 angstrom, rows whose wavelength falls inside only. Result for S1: 12.2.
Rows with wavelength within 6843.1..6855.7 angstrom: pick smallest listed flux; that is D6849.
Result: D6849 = 11.9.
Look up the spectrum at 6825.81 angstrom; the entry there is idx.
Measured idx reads 12.5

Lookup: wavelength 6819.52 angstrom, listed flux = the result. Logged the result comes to 12.2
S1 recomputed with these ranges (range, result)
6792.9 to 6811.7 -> 12.4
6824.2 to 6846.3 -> 12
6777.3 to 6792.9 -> 12.3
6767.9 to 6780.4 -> 12.8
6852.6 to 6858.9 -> 11.7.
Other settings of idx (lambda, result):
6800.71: 13.3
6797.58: 12.4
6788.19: 12.6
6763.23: 13.1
